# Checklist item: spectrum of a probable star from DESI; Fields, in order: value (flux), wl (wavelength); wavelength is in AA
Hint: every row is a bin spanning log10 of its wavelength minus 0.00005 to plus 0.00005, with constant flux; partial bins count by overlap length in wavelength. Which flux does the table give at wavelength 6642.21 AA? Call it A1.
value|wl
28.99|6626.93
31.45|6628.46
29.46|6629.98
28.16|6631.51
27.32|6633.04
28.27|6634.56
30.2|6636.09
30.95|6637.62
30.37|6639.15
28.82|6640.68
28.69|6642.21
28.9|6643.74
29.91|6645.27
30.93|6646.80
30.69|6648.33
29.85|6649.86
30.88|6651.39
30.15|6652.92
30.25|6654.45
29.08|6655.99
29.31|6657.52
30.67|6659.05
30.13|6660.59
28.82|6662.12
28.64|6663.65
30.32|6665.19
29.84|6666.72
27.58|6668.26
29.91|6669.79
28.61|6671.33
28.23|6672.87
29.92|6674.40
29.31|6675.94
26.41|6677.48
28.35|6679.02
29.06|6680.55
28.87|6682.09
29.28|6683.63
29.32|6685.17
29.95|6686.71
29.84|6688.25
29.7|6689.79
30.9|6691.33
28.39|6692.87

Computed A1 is 28.69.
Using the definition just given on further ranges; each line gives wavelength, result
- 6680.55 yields 29.06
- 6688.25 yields 29.84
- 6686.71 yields 29.95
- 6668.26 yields 27.58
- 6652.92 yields 30.15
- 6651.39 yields 30.88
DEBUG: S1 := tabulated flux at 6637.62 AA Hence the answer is 30.95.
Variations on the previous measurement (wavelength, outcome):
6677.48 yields 26.41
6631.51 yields 28.16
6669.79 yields 29.91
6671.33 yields 28.61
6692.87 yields 28.39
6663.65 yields 28.64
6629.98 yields 29.46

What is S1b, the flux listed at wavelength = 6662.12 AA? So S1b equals 28.82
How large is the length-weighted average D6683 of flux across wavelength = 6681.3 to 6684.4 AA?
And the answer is 29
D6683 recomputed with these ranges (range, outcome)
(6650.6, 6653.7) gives 30.6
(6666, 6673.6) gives 28.8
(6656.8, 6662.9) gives 29.8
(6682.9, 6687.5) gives 29.5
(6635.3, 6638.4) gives 30.5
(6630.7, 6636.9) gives 28.5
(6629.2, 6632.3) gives 28.8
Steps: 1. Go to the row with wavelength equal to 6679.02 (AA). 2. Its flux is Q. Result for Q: 28.35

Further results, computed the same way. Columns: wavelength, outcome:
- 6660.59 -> 30.13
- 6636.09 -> 30.2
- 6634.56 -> 28.27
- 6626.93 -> 28.99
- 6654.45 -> 30.25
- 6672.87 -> 28.23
